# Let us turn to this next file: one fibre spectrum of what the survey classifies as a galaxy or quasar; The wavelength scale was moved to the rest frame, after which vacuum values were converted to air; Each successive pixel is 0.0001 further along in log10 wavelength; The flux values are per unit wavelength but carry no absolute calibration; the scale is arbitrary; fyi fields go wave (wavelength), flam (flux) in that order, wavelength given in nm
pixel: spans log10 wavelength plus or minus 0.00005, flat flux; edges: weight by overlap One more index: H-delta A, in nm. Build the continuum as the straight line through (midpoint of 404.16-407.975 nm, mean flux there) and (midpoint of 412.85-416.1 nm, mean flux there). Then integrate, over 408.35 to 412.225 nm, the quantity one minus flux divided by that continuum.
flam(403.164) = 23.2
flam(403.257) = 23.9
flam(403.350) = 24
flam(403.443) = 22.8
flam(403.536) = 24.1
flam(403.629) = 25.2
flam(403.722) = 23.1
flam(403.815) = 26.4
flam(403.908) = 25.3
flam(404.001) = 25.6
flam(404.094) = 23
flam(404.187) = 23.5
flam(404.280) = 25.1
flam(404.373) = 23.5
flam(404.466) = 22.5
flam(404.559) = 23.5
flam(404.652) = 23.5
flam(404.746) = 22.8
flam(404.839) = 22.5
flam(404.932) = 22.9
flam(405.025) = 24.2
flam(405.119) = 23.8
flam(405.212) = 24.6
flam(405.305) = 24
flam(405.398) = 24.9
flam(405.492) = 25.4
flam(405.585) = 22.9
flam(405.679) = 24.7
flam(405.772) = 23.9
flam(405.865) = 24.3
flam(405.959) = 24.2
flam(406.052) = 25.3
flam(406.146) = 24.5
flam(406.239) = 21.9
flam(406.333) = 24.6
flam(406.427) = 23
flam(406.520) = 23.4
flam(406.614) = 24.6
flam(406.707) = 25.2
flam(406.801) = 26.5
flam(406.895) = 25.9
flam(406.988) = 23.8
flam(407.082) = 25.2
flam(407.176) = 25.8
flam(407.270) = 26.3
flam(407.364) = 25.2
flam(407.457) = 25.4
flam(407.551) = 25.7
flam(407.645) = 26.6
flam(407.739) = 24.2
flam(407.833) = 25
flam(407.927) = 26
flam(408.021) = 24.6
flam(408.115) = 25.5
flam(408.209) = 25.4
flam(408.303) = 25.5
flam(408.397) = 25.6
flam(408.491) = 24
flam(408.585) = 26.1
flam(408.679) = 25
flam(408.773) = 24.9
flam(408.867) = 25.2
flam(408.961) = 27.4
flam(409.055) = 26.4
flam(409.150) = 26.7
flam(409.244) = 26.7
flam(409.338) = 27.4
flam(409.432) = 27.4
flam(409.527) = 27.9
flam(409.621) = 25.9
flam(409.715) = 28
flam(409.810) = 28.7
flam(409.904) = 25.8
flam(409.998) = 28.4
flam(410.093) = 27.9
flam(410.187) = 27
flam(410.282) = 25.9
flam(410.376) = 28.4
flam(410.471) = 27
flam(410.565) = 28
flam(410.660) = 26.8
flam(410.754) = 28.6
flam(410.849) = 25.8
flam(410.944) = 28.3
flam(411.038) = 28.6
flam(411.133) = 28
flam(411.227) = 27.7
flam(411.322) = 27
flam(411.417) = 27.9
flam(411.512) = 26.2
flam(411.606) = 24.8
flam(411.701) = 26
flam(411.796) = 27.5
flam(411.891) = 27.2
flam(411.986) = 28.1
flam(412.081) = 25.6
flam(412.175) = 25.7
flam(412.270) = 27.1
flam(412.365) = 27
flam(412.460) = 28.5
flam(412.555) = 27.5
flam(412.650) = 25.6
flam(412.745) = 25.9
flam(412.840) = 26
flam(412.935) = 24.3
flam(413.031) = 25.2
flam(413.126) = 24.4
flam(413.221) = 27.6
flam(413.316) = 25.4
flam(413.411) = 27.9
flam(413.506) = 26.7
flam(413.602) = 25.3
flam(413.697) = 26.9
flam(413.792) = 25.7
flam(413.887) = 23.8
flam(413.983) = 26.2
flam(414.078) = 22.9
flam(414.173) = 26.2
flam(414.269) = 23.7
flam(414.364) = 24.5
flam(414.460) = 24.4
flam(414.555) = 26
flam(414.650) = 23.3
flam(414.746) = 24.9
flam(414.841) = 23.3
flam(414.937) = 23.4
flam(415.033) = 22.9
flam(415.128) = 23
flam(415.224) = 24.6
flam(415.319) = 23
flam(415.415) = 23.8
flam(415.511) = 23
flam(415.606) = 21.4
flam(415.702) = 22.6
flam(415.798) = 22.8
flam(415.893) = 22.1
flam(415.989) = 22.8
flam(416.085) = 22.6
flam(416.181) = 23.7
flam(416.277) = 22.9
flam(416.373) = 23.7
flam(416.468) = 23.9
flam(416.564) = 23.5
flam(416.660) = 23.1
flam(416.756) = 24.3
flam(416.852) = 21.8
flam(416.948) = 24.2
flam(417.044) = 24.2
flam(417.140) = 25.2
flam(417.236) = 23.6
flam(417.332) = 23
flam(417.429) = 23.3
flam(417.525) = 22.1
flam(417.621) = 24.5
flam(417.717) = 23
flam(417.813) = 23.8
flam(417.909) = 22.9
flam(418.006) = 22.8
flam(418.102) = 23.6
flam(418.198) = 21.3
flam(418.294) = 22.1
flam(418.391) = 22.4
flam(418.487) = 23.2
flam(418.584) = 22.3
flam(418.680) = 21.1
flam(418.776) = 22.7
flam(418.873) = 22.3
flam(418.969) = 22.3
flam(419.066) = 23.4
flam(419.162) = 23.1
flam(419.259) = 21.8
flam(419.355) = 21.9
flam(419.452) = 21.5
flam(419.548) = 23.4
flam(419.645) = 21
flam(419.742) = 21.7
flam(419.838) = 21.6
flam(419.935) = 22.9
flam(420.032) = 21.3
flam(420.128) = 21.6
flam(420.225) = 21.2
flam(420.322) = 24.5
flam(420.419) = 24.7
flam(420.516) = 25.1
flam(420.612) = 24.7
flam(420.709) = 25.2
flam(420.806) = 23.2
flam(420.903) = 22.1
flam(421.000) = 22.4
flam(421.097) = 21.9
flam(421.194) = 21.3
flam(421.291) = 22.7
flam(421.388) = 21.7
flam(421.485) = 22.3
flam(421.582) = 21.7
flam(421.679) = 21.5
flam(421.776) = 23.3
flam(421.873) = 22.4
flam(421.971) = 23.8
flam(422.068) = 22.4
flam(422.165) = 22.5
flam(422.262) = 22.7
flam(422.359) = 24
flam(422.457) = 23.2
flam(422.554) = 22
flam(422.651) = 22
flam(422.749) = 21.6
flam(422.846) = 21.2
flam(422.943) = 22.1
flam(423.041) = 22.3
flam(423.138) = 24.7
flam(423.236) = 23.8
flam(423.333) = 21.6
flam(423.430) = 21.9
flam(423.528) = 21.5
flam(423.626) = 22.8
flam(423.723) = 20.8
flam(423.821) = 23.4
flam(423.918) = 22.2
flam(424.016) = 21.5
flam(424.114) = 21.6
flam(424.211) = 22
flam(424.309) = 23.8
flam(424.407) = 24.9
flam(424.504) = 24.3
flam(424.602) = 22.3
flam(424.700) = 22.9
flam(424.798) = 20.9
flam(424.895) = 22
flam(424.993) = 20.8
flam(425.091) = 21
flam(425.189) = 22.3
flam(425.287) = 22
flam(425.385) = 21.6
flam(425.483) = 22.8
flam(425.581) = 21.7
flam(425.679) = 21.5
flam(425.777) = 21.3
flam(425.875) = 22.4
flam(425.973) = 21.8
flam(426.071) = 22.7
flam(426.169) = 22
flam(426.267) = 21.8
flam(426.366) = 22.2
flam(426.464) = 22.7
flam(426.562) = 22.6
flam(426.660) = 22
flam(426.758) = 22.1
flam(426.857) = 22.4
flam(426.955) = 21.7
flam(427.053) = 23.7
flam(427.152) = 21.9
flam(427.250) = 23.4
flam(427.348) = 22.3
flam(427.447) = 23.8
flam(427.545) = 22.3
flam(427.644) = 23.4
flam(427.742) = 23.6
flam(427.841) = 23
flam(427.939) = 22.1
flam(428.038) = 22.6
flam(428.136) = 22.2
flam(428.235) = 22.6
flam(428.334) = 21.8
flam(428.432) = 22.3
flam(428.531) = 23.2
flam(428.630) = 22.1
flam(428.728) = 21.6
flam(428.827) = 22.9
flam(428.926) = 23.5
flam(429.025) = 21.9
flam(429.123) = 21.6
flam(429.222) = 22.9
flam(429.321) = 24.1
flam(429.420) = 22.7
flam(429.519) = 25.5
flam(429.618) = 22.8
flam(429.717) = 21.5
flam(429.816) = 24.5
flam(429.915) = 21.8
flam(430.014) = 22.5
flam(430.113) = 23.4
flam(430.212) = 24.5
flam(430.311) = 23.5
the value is -0.40 nm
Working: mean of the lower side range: 24.4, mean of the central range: 26.9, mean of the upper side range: 24.3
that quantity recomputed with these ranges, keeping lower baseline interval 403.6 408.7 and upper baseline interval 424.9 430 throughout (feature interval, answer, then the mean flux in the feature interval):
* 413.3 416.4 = -0.05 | 24.1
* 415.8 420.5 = 0.11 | 22.8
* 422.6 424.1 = 0.04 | 22.2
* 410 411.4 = -0.20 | 27.5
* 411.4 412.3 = -0.10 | 26.6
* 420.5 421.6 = 0.01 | 22.8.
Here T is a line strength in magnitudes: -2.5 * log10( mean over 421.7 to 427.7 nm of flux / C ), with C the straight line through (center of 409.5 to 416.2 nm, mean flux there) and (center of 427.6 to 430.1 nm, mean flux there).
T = 0.05 mag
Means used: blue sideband 25.7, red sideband 22.8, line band 22.4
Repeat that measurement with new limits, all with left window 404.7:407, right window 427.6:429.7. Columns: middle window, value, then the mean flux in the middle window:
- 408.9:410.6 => -0.14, 27.3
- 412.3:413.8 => -0.11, 26.3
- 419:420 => 0.05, 22.2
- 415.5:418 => 0.01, 23.2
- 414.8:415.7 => 0.02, 23.1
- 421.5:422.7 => 0.03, 22.6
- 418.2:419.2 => 0.04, 22.4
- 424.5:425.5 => 0.05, 21.9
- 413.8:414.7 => -0.04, 24.6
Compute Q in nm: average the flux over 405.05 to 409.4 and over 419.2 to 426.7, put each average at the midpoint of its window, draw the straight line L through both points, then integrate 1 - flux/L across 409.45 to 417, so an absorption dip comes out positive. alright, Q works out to -0.45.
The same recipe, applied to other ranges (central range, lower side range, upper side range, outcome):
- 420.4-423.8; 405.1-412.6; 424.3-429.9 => 0.12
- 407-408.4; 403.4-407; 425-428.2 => -0.09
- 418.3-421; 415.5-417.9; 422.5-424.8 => 0.03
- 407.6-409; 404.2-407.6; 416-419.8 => -0.08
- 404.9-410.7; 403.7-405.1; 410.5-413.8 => -0.10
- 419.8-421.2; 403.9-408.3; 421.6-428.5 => 0.00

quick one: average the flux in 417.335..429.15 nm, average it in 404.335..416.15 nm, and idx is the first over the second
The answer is 0.89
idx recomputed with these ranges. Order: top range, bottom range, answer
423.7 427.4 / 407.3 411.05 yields 0.84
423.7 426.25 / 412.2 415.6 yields 0.88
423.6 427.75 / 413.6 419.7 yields 0.96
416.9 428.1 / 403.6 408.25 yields 0.92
